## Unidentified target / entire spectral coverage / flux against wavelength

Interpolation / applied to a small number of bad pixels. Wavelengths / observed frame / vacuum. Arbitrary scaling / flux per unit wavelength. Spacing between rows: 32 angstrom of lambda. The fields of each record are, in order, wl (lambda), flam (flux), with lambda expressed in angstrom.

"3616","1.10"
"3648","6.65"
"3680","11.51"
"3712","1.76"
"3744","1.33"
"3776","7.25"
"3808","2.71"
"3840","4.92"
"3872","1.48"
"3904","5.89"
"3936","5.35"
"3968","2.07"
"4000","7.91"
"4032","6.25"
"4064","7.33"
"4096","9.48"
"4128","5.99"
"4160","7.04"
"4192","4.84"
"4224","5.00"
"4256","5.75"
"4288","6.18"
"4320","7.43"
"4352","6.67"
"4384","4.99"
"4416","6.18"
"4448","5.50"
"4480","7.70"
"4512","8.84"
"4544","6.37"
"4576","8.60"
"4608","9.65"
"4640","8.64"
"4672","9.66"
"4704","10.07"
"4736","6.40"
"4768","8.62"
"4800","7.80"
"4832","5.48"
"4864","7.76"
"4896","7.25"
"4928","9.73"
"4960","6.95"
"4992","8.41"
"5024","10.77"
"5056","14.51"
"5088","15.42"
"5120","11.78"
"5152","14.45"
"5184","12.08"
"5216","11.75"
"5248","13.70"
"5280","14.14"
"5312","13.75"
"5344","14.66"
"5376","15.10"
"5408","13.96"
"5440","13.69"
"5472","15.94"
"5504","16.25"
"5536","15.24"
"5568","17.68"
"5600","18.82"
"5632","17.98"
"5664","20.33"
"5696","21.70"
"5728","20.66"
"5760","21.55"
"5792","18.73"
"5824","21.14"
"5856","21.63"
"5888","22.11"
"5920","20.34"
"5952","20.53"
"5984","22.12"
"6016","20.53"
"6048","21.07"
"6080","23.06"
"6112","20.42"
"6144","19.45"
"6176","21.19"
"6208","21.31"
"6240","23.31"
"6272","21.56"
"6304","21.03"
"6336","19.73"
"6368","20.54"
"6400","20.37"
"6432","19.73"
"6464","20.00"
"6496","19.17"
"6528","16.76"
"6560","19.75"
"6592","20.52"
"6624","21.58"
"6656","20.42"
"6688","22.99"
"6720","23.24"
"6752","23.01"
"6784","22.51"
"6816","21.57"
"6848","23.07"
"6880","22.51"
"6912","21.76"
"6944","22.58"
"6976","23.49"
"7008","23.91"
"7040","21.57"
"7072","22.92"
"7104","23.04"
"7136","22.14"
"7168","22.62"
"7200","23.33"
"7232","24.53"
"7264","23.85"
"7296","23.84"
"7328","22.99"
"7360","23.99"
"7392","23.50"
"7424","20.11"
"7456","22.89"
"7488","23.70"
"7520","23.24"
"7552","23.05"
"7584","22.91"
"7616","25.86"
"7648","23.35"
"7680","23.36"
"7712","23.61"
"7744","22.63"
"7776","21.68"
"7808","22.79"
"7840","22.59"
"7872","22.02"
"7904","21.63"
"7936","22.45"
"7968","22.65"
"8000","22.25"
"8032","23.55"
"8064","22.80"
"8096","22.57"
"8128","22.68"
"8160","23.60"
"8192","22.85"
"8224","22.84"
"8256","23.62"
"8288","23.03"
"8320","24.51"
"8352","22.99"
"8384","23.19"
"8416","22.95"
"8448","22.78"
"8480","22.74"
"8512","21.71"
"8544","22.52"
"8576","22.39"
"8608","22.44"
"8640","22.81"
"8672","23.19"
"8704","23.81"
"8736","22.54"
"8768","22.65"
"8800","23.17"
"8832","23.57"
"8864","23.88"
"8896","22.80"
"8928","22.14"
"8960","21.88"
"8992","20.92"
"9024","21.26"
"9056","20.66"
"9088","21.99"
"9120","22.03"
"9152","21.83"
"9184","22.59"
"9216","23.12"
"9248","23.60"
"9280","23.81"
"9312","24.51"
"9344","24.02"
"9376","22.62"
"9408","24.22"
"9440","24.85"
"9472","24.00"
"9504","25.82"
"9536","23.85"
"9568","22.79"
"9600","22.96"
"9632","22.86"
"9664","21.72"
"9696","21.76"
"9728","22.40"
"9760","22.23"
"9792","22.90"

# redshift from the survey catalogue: 0.26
